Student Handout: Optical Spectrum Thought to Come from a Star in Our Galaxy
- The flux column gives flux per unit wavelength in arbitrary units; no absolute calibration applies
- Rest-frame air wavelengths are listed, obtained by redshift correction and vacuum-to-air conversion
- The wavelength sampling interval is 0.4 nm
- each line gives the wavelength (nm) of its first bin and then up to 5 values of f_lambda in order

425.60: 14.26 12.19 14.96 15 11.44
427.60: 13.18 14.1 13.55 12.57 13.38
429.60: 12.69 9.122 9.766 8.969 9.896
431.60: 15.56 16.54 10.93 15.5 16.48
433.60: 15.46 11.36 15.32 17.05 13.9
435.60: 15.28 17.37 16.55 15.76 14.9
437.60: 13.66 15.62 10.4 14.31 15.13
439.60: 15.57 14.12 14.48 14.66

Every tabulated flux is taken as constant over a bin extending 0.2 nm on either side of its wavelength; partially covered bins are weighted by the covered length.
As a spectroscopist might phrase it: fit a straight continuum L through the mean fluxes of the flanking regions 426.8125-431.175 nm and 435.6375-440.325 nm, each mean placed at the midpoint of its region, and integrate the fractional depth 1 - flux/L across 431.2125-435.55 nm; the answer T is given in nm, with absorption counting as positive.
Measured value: -0.41 nm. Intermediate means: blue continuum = 11.9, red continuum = 14.9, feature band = 14.6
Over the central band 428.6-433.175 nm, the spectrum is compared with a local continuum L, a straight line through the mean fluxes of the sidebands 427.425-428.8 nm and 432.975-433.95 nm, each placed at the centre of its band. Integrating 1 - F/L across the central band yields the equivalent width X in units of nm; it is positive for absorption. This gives 0.63 nm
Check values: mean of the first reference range 13.5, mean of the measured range 12.4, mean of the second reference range 15.2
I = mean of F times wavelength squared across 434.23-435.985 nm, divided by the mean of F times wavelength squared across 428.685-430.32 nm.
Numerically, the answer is 1.4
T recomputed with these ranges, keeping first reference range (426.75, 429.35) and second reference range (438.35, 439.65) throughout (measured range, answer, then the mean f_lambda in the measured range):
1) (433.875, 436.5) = -0.30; 15.3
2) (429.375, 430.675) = 0.28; 10.5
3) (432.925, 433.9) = -0.13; 15.5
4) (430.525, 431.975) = 0.16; 12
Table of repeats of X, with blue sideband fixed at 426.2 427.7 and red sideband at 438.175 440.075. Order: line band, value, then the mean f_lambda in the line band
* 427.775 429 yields 0.03 nm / 13.4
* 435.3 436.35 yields -0.17 nm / 16.1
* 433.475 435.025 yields -0.10 nm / 14.8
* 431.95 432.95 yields -0.01 nm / 13.9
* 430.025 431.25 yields 0.38 nm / 9.44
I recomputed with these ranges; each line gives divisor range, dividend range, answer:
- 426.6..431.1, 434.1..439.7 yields 1.28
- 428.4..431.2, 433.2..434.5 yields 1.31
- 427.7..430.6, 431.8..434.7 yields 1.22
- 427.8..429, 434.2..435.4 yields 1.19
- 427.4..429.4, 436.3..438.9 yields 1.12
